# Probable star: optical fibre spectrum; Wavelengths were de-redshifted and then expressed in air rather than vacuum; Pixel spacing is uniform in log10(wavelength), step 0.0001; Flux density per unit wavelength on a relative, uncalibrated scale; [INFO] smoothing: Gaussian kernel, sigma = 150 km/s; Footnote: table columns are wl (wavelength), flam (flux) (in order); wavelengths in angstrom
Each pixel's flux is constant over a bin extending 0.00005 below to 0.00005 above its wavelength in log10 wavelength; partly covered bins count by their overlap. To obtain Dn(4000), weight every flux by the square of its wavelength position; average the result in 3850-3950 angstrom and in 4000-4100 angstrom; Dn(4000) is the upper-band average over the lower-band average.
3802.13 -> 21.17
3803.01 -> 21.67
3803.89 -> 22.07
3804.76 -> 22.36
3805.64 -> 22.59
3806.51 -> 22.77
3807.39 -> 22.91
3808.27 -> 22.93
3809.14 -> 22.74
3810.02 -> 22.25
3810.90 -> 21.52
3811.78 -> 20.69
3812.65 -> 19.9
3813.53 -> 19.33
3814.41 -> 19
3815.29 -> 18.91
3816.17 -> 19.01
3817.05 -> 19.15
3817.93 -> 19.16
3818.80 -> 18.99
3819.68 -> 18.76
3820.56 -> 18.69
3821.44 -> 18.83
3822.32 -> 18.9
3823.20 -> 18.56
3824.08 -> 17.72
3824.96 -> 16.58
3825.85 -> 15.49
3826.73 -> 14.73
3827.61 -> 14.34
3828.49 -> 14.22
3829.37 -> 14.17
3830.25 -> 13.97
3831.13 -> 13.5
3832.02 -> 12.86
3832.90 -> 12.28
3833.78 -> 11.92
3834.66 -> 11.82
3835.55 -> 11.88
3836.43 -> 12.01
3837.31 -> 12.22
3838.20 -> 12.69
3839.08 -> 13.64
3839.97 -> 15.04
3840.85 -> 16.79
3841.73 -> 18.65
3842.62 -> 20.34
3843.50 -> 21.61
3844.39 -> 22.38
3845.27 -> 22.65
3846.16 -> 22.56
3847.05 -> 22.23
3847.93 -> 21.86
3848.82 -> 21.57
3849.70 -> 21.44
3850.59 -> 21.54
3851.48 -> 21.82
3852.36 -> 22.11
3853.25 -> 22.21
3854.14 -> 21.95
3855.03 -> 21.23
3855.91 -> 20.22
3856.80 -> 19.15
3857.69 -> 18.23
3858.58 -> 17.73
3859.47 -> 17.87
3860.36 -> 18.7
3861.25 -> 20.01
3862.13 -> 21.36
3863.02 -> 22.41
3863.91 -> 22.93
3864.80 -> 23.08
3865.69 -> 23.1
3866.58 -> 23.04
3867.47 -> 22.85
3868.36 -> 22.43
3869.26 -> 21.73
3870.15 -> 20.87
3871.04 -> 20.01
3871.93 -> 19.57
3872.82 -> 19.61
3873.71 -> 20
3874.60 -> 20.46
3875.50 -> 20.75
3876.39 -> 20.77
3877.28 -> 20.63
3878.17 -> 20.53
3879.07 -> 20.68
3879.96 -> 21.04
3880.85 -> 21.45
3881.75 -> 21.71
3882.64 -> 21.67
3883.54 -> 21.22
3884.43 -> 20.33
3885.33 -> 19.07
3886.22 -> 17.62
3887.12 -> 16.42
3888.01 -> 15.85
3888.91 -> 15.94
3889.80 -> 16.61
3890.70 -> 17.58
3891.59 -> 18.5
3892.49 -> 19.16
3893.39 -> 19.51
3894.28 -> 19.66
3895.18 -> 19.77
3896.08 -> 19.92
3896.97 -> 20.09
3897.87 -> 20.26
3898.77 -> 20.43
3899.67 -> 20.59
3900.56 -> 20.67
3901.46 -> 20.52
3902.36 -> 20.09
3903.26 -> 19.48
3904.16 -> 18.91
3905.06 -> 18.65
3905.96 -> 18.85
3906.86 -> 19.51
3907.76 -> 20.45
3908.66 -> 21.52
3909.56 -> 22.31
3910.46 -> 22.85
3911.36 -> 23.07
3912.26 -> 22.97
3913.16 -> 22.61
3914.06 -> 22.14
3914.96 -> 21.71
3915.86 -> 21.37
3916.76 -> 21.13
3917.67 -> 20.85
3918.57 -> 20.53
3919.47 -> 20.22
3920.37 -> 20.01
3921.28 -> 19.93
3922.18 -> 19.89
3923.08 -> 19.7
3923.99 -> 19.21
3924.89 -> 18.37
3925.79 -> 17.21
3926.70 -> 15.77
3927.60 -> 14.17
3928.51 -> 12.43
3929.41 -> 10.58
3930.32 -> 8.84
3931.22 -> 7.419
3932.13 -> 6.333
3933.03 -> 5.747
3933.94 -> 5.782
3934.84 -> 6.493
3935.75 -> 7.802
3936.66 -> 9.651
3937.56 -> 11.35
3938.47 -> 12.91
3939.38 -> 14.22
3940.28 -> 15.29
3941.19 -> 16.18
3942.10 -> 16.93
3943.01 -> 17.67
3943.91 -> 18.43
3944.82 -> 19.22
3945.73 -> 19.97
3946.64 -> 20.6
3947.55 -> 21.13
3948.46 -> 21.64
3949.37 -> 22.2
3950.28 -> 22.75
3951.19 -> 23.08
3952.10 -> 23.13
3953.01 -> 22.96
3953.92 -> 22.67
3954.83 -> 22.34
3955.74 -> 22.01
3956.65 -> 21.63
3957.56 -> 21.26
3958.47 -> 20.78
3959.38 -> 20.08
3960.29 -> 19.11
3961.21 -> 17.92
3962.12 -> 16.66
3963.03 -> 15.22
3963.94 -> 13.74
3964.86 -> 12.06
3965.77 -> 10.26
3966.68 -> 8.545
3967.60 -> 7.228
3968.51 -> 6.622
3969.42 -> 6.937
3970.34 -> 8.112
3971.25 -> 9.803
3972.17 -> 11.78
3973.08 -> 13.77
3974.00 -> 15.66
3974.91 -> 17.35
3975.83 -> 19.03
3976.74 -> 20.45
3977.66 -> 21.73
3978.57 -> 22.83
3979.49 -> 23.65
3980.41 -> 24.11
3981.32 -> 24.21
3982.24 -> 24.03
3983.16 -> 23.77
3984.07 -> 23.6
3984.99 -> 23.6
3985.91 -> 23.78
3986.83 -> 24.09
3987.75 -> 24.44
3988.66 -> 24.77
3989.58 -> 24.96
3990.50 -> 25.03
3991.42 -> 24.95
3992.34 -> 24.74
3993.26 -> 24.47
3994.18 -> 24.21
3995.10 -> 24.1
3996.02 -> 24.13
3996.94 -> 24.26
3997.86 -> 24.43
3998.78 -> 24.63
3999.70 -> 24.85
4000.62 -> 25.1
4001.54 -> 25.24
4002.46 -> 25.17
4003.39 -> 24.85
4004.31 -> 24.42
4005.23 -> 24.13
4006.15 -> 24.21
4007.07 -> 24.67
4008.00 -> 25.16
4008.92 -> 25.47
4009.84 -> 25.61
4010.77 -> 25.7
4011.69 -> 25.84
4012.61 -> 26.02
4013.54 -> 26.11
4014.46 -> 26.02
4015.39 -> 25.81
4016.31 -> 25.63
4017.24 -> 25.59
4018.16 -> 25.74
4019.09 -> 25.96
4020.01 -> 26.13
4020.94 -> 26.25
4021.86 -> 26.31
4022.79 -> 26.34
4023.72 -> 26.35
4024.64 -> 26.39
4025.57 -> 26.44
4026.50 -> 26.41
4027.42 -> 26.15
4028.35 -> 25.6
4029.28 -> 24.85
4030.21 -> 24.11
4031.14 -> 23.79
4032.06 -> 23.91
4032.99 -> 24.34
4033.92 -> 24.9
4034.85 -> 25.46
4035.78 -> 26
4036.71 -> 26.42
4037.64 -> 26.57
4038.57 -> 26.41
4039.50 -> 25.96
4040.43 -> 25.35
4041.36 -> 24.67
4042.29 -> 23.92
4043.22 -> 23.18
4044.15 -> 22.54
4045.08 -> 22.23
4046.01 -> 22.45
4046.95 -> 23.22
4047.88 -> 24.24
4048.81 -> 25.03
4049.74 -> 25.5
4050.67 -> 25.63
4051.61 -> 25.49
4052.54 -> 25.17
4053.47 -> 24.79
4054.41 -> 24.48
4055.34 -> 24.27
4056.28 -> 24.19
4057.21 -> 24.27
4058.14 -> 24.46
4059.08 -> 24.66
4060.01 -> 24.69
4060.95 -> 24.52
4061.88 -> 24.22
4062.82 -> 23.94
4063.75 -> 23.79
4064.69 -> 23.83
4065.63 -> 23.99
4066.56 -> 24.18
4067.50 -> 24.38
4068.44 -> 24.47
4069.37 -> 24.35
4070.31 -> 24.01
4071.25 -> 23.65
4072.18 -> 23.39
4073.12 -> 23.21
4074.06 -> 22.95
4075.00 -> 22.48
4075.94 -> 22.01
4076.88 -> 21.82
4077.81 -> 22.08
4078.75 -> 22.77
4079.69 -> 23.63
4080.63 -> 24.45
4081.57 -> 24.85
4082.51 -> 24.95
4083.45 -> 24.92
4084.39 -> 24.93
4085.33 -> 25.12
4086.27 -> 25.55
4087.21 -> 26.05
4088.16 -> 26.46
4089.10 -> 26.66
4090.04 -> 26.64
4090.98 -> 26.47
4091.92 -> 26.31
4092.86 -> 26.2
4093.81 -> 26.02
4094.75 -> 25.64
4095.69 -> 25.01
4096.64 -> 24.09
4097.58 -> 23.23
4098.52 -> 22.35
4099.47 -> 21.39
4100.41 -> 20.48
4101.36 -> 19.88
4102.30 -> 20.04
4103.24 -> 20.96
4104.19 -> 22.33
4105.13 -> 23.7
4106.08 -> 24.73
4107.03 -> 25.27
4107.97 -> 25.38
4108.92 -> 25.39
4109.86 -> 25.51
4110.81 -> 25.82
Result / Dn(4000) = 1.42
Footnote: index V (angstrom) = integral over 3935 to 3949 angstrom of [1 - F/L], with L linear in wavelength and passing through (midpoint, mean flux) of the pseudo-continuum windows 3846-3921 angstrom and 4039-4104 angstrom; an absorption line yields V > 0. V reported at 3.6 angstrom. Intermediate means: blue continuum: 20.5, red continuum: 24.1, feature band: 16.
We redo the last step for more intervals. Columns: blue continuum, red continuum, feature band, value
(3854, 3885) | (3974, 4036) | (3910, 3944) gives 9.7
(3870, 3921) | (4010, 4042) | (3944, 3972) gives 6.7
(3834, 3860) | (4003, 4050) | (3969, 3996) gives 3.1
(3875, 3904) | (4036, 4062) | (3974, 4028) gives -3.4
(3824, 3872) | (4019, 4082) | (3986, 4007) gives -1.5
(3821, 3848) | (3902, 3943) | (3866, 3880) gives -3.8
